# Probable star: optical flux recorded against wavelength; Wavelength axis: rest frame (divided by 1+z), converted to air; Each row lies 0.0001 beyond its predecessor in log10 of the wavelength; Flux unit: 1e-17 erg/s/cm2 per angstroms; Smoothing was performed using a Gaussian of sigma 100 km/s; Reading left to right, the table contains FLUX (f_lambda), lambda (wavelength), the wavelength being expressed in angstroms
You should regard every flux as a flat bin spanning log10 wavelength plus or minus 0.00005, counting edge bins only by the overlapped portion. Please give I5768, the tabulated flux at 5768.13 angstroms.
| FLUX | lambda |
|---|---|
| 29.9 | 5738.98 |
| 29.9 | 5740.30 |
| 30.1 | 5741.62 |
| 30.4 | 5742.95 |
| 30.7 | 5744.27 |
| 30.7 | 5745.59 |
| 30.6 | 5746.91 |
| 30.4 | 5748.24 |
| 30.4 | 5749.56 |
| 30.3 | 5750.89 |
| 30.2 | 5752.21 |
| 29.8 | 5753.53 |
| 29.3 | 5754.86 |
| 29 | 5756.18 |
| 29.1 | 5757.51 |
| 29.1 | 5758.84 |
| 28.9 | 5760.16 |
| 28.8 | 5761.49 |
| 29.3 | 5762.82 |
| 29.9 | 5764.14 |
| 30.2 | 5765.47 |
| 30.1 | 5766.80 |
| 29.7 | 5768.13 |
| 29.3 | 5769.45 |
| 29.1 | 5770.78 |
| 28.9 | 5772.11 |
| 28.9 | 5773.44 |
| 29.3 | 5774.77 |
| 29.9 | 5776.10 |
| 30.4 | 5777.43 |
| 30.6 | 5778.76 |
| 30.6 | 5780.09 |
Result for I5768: 29.7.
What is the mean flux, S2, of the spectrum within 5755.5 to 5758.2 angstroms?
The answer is 29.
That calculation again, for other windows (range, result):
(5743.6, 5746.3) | 30.8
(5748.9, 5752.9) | 30.3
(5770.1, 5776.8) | 29.2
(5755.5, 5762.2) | 29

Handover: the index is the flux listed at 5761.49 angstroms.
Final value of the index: 28.8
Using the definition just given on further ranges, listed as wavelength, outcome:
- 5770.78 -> 29.1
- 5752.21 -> 30.2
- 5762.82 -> 29.3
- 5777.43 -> 30.4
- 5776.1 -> 29.9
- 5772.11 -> 28.9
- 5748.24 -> 30.4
